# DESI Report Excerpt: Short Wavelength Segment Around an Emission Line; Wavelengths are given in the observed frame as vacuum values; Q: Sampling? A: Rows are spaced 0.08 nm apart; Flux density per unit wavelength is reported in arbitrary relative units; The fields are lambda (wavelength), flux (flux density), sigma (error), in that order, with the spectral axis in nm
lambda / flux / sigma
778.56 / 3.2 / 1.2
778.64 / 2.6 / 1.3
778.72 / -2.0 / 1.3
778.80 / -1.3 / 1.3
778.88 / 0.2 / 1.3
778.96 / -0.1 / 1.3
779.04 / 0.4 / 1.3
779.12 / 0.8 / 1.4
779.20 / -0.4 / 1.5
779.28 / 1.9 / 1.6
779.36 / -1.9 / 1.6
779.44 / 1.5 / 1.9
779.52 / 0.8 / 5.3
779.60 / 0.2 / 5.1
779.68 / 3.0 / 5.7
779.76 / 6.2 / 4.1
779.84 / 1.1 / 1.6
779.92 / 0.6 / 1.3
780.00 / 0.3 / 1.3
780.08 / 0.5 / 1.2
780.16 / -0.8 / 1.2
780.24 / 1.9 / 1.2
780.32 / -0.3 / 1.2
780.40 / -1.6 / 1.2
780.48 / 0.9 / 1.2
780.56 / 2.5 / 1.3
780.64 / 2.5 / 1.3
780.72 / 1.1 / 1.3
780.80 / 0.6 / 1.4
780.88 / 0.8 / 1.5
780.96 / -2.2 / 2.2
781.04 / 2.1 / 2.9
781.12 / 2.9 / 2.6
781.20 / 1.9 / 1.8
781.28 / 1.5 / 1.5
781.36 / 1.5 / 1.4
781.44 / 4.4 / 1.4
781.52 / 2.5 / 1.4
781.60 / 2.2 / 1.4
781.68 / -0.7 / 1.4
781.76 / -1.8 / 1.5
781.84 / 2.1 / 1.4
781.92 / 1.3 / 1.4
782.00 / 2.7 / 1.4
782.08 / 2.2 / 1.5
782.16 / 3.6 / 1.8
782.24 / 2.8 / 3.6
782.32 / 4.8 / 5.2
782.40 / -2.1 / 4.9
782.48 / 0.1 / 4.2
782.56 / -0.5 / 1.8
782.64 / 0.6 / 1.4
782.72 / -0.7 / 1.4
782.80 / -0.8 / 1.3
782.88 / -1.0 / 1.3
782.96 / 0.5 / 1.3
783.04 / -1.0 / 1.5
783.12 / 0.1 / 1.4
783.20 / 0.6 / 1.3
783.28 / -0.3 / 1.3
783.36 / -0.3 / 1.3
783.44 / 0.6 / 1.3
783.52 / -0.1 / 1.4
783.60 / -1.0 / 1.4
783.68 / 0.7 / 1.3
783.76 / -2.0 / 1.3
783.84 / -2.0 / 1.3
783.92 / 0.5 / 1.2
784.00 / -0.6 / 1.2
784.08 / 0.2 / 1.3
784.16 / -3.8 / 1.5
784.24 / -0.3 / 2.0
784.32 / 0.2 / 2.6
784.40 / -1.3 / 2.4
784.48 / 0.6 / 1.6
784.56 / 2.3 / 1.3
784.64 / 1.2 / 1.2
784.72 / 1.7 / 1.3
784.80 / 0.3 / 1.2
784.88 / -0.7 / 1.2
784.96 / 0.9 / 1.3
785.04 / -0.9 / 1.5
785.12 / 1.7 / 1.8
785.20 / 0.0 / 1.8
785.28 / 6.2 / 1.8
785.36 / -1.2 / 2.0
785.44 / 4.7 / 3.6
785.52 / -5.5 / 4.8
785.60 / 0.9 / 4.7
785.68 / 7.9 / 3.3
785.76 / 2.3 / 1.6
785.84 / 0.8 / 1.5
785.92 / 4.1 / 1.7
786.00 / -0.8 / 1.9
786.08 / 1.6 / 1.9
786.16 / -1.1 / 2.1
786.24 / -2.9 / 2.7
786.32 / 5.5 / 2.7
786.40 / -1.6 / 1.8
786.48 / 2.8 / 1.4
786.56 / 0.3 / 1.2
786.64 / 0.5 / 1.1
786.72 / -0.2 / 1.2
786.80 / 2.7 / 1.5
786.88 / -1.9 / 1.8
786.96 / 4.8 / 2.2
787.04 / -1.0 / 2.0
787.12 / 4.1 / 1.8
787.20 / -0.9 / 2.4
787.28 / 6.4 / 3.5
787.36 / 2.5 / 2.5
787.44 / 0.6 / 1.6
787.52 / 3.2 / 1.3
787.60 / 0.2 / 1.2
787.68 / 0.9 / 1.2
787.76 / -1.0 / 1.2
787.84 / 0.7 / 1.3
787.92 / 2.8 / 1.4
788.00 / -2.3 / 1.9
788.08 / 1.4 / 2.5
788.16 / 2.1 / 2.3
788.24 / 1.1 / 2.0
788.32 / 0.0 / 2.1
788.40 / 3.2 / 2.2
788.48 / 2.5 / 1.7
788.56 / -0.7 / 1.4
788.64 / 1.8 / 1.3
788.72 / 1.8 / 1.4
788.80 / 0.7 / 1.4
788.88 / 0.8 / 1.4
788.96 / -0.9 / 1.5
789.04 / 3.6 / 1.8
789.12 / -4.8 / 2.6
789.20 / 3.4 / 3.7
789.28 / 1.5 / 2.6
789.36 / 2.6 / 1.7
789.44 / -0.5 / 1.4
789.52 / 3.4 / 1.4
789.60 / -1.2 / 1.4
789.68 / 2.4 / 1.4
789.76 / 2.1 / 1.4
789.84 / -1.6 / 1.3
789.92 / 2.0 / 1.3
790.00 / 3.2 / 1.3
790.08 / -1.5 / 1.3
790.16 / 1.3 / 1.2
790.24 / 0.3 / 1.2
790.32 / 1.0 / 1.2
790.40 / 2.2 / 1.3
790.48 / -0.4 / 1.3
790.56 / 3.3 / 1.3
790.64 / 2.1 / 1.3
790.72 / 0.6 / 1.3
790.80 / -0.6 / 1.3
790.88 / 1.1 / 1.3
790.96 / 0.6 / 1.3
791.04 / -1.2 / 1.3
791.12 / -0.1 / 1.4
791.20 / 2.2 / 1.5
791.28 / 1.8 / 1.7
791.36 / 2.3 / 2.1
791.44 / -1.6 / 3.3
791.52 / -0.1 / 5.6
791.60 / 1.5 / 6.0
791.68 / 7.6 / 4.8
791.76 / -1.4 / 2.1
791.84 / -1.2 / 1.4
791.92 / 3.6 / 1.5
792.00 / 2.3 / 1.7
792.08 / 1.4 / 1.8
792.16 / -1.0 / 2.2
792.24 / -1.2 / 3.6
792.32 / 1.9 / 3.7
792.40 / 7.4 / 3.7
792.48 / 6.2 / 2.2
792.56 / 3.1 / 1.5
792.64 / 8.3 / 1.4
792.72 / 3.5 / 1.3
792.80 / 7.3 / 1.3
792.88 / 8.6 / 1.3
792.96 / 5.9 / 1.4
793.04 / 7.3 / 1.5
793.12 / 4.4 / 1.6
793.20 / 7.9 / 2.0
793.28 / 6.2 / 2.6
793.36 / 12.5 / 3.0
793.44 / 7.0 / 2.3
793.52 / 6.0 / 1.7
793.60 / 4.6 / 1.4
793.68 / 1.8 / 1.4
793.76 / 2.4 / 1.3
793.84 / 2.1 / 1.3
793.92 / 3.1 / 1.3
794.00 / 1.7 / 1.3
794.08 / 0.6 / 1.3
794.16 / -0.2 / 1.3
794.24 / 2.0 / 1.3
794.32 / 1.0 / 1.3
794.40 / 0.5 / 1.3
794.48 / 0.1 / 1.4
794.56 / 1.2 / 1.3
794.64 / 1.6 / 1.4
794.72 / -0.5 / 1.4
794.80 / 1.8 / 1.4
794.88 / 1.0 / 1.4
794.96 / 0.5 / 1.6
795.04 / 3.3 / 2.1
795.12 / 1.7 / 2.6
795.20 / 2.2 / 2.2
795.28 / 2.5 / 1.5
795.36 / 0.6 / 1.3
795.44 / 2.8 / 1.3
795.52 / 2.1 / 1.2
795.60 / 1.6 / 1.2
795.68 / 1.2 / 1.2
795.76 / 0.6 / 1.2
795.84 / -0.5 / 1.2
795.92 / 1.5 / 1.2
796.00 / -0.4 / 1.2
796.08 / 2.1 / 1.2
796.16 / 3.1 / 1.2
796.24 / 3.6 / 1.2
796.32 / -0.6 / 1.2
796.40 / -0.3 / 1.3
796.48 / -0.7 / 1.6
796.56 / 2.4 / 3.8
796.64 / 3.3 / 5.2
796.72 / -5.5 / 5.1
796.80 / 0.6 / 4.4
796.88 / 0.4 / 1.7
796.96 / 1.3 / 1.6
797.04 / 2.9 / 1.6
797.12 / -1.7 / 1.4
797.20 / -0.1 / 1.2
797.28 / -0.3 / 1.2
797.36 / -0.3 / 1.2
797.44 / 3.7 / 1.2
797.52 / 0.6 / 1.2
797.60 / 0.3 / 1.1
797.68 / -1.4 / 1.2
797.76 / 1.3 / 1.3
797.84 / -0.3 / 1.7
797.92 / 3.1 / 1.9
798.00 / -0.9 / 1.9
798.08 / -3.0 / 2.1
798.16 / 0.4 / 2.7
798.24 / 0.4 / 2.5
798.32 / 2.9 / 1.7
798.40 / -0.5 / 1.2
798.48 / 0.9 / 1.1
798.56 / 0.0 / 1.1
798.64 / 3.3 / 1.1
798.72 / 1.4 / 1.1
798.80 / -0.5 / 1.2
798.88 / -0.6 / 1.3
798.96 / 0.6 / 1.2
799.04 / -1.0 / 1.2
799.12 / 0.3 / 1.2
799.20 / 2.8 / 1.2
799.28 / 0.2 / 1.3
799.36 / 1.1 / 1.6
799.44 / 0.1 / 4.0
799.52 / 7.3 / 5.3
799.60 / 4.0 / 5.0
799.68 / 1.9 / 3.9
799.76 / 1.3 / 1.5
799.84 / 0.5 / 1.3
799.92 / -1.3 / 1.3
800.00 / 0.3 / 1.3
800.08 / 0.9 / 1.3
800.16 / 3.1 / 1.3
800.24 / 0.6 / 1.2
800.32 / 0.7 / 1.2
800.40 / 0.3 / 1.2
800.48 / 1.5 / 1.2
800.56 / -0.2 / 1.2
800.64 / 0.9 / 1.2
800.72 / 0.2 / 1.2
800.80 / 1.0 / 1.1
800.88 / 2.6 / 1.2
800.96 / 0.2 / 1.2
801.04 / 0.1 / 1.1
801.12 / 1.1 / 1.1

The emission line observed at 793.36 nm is [O II]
